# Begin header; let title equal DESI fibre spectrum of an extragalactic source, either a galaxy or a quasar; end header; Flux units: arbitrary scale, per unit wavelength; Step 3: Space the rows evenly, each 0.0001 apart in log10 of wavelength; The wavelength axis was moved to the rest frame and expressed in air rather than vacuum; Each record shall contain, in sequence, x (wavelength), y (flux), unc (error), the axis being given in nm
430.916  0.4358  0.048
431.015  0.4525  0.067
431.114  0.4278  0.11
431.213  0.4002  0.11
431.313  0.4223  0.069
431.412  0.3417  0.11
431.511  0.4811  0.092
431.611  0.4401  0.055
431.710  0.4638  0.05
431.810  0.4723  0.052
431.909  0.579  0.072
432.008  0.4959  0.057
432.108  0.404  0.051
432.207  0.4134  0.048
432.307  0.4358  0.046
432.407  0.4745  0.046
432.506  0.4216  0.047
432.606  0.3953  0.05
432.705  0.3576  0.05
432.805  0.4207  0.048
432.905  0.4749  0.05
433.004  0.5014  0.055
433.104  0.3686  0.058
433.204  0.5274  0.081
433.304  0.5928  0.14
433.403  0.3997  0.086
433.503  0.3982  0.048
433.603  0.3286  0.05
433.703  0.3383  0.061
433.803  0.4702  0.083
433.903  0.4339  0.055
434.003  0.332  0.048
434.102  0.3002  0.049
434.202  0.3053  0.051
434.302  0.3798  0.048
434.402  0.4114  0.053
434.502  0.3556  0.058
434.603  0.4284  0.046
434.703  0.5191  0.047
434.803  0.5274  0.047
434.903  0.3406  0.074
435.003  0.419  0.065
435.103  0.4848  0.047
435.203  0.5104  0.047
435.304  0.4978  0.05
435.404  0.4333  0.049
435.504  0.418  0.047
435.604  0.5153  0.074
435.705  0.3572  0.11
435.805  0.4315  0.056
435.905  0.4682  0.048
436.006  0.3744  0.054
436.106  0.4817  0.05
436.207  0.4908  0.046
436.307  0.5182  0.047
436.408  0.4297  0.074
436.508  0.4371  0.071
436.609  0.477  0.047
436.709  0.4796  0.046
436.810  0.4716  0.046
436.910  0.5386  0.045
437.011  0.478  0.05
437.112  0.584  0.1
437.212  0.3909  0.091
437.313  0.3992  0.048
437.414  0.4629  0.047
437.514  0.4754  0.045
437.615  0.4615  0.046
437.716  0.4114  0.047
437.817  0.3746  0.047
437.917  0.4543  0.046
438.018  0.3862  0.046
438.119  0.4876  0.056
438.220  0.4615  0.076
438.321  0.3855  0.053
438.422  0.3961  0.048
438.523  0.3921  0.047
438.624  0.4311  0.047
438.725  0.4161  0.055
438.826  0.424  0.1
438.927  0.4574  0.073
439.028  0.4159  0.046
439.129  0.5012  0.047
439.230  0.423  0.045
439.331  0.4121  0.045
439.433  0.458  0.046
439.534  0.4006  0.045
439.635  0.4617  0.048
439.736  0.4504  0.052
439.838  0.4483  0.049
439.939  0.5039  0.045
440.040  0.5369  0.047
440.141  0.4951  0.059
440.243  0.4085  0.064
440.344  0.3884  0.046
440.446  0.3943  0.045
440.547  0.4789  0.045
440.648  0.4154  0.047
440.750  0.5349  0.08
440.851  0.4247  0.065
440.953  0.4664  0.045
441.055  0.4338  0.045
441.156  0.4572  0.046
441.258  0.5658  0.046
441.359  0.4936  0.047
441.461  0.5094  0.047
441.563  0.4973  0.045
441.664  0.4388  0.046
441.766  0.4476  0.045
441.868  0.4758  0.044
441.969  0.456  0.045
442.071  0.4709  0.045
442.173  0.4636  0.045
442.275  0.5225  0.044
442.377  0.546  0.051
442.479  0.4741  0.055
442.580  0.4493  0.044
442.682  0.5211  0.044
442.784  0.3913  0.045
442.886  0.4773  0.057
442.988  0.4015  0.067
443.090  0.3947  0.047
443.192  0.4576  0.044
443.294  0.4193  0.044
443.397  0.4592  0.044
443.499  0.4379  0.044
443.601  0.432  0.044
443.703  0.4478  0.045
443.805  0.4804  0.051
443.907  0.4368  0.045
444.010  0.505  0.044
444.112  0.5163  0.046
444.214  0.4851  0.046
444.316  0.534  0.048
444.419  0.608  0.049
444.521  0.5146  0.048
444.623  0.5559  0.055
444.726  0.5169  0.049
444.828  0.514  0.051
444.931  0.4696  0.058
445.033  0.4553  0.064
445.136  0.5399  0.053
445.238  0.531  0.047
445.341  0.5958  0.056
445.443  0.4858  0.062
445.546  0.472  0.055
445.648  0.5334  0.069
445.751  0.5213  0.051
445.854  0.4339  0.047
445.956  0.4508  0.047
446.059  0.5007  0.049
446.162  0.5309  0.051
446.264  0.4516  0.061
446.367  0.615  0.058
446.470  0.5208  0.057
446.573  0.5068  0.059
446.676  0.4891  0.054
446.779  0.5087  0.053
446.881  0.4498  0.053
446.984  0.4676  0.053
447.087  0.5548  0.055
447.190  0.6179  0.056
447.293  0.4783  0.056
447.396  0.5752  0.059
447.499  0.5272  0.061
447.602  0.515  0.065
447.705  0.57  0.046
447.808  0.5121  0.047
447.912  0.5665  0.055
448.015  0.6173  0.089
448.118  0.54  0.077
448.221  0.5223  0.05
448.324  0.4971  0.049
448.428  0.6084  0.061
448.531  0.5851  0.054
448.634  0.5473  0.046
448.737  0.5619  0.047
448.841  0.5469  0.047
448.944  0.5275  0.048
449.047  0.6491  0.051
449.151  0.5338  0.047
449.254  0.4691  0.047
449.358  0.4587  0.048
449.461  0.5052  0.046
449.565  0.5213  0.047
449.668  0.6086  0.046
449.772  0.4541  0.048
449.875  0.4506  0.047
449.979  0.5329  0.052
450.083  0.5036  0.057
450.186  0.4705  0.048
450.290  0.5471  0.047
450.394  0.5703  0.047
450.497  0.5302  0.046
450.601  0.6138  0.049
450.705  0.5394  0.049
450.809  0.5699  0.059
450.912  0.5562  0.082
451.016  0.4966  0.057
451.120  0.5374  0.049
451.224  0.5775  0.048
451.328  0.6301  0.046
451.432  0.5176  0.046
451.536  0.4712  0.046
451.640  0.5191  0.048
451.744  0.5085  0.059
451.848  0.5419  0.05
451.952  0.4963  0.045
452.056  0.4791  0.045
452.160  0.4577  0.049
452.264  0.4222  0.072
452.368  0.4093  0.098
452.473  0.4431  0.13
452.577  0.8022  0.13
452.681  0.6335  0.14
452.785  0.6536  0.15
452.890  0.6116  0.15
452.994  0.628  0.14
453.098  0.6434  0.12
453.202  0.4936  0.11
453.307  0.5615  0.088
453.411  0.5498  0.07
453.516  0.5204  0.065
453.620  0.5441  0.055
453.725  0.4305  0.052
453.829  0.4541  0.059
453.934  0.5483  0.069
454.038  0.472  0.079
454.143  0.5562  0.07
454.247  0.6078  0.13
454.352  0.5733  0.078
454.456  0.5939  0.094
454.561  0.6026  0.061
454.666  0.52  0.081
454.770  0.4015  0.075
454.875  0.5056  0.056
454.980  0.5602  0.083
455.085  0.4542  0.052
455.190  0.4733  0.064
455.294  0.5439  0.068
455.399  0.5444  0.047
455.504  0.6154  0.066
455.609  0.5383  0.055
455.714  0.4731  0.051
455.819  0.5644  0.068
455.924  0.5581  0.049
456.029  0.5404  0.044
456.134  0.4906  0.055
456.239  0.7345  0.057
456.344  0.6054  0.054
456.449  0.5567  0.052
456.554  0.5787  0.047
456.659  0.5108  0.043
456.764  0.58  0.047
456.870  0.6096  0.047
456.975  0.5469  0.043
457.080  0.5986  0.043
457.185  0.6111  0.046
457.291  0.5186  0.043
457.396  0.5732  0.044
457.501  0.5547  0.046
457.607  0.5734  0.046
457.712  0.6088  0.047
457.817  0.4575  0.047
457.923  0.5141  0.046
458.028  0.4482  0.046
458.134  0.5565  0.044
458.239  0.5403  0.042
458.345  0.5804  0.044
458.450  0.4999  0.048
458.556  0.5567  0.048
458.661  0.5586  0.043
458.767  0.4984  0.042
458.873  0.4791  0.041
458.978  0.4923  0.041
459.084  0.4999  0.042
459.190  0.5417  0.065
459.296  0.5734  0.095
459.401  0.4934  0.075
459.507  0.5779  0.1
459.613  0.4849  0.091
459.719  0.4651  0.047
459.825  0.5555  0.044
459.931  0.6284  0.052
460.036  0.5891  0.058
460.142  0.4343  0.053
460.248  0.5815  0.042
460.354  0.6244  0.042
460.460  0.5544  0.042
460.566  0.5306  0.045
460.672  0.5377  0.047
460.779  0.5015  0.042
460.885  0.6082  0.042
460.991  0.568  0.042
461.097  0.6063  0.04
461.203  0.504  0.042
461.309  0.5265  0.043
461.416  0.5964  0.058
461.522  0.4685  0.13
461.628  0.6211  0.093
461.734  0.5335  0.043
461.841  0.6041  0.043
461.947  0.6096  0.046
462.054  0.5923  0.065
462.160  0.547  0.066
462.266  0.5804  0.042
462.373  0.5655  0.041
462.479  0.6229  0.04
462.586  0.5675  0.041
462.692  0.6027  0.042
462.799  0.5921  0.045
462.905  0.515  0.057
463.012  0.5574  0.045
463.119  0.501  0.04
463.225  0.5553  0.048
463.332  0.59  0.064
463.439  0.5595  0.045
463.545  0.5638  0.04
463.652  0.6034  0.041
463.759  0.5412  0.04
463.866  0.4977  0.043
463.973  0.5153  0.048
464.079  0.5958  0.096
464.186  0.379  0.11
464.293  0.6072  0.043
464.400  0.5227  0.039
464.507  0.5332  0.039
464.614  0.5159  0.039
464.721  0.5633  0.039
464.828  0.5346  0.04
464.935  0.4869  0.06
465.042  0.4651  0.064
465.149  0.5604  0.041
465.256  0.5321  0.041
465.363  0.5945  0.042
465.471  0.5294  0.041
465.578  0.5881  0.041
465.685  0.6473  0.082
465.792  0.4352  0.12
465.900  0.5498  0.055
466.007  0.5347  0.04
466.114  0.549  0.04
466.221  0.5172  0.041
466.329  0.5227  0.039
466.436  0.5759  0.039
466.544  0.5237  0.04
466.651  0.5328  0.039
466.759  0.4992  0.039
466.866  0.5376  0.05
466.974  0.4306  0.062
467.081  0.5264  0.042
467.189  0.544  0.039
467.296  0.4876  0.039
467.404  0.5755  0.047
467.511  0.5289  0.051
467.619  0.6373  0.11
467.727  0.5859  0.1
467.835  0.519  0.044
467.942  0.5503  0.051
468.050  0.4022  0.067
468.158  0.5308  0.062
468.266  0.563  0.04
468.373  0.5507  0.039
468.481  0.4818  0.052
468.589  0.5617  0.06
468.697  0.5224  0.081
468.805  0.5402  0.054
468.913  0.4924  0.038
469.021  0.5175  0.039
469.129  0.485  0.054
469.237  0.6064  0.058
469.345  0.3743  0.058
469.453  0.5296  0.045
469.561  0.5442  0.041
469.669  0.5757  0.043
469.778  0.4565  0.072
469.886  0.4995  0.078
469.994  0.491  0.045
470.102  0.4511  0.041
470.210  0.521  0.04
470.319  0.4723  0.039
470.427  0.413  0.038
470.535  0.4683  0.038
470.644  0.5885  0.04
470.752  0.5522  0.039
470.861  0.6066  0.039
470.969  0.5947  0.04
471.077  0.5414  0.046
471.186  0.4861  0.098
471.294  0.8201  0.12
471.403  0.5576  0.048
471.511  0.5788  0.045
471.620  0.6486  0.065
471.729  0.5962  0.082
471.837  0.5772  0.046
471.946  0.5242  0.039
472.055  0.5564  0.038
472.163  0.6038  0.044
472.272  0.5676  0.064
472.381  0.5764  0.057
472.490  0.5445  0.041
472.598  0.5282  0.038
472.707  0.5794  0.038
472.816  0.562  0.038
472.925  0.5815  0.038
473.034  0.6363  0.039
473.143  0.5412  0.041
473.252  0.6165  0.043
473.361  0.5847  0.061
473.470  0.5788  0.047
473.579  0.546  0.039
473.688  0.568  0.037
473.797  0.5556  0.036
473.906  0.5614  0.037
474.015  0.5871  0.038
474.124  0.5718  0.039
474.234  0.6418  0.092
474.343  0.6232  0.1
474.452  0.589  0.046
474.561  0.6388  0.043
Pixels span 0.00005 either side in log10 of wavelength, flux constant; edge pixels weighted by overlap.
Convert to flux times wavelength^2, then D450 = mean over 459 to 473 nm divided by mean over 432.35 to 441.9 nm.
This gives 1.39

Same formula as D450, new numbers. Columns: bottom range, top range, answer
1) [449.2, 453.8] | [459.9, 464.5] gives 1.10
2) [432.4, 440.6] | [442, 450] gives 1.21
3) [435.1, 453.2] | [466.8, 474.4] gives 1.24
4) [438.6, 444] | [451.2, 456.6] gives 1.26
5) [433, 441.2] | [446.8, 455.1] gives 1.30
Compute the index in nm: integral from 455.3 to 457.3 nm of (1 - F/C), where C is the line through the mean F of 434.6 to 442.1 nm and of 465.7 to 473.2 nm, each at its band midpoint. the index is -0.26 nm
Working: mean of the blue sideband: 0.454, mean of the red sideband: 0.539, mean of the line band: 0.567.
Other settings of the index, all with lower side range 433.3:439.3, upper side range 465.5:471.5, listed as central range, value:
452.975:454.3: -0.14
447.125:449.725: -0.41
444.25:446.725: -0.28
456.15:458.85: -0.32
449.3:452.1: -0.28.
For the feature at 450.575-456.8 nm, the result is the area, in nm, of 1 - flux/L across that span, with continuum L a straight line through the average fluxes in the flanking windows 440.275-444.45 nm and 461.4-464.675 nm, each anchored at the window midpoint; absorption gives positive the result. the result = -0.33 nm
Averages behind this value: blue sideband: 0.468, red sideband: 0.556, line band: 0.543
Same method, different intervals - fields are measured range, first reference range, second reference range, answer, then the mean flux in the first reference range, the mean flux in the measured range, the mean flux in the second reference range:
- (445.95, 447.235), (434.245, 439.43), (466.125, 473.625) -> -0.111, 0.445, 0.514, 0.542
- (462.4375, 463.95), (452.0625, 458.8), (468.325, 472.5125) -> -0.049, 0.546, 0.56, 0.54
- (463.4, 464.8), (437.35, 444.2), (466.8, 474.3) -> -0.030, 0.454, 0.538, 0.547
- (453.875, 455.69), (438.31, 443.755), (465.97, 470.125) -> -0.171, 0.454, 0.535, 0.522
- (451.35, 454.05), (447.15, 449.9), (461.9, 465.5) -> 0.047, 0.54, 0.533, 0.55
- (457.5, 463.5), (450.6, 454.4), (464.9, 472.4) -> -0.108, 0.541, 0.549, 0.537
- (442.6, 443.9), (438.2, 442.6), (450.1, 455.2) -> 0.088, 0.457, 0.443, 0.537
